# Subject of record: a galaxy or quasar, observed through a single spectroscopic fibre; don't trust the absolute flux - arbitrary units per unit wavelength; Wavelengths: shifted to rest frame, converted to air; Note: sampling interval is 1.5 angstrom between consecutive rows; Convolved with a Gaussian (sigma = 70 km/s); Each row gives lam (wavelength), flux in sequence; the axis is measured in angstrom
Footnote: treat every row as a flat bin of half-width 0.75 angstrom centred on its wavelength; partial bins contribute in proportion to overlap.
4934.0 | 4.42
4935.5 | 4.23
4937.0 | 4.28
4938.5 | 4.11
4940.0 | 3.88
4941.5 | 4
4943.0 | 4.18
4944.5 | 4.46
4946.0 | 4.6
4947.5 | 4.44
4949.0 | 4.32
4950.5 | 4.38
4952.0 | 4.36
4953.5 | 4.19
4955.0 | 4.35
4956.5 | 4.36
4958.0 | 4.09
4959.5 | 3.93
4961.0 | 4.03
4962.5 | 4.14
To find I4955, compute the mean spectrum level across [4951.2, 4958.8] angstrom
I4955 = 4.27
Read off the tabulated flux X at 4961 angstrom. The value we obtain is 4.03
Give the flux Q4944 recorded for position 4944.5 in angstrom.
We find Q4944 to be 4.46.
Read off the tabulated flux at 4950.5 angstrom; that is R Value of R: 4.38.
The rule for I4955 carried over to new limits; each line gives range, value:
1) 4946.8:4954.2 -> 4.34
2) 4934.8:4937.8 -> 4.25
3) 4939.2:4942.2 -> 3.94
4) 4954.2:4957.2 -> 4.35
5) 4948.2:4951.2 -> 4.35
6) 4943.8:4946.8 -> 4.53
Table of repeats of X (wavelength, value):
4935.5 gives 4.23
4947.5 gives 4.44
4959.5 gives 3.93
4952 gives 4.36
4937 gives 4.28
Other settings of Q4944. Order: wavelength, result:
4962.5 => 4.14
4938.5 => 4.11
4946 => 4.6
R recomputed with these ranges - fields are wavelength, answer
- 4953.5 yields 4.19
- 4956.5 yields 4.36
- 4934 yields 4.42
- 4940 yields 3.88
